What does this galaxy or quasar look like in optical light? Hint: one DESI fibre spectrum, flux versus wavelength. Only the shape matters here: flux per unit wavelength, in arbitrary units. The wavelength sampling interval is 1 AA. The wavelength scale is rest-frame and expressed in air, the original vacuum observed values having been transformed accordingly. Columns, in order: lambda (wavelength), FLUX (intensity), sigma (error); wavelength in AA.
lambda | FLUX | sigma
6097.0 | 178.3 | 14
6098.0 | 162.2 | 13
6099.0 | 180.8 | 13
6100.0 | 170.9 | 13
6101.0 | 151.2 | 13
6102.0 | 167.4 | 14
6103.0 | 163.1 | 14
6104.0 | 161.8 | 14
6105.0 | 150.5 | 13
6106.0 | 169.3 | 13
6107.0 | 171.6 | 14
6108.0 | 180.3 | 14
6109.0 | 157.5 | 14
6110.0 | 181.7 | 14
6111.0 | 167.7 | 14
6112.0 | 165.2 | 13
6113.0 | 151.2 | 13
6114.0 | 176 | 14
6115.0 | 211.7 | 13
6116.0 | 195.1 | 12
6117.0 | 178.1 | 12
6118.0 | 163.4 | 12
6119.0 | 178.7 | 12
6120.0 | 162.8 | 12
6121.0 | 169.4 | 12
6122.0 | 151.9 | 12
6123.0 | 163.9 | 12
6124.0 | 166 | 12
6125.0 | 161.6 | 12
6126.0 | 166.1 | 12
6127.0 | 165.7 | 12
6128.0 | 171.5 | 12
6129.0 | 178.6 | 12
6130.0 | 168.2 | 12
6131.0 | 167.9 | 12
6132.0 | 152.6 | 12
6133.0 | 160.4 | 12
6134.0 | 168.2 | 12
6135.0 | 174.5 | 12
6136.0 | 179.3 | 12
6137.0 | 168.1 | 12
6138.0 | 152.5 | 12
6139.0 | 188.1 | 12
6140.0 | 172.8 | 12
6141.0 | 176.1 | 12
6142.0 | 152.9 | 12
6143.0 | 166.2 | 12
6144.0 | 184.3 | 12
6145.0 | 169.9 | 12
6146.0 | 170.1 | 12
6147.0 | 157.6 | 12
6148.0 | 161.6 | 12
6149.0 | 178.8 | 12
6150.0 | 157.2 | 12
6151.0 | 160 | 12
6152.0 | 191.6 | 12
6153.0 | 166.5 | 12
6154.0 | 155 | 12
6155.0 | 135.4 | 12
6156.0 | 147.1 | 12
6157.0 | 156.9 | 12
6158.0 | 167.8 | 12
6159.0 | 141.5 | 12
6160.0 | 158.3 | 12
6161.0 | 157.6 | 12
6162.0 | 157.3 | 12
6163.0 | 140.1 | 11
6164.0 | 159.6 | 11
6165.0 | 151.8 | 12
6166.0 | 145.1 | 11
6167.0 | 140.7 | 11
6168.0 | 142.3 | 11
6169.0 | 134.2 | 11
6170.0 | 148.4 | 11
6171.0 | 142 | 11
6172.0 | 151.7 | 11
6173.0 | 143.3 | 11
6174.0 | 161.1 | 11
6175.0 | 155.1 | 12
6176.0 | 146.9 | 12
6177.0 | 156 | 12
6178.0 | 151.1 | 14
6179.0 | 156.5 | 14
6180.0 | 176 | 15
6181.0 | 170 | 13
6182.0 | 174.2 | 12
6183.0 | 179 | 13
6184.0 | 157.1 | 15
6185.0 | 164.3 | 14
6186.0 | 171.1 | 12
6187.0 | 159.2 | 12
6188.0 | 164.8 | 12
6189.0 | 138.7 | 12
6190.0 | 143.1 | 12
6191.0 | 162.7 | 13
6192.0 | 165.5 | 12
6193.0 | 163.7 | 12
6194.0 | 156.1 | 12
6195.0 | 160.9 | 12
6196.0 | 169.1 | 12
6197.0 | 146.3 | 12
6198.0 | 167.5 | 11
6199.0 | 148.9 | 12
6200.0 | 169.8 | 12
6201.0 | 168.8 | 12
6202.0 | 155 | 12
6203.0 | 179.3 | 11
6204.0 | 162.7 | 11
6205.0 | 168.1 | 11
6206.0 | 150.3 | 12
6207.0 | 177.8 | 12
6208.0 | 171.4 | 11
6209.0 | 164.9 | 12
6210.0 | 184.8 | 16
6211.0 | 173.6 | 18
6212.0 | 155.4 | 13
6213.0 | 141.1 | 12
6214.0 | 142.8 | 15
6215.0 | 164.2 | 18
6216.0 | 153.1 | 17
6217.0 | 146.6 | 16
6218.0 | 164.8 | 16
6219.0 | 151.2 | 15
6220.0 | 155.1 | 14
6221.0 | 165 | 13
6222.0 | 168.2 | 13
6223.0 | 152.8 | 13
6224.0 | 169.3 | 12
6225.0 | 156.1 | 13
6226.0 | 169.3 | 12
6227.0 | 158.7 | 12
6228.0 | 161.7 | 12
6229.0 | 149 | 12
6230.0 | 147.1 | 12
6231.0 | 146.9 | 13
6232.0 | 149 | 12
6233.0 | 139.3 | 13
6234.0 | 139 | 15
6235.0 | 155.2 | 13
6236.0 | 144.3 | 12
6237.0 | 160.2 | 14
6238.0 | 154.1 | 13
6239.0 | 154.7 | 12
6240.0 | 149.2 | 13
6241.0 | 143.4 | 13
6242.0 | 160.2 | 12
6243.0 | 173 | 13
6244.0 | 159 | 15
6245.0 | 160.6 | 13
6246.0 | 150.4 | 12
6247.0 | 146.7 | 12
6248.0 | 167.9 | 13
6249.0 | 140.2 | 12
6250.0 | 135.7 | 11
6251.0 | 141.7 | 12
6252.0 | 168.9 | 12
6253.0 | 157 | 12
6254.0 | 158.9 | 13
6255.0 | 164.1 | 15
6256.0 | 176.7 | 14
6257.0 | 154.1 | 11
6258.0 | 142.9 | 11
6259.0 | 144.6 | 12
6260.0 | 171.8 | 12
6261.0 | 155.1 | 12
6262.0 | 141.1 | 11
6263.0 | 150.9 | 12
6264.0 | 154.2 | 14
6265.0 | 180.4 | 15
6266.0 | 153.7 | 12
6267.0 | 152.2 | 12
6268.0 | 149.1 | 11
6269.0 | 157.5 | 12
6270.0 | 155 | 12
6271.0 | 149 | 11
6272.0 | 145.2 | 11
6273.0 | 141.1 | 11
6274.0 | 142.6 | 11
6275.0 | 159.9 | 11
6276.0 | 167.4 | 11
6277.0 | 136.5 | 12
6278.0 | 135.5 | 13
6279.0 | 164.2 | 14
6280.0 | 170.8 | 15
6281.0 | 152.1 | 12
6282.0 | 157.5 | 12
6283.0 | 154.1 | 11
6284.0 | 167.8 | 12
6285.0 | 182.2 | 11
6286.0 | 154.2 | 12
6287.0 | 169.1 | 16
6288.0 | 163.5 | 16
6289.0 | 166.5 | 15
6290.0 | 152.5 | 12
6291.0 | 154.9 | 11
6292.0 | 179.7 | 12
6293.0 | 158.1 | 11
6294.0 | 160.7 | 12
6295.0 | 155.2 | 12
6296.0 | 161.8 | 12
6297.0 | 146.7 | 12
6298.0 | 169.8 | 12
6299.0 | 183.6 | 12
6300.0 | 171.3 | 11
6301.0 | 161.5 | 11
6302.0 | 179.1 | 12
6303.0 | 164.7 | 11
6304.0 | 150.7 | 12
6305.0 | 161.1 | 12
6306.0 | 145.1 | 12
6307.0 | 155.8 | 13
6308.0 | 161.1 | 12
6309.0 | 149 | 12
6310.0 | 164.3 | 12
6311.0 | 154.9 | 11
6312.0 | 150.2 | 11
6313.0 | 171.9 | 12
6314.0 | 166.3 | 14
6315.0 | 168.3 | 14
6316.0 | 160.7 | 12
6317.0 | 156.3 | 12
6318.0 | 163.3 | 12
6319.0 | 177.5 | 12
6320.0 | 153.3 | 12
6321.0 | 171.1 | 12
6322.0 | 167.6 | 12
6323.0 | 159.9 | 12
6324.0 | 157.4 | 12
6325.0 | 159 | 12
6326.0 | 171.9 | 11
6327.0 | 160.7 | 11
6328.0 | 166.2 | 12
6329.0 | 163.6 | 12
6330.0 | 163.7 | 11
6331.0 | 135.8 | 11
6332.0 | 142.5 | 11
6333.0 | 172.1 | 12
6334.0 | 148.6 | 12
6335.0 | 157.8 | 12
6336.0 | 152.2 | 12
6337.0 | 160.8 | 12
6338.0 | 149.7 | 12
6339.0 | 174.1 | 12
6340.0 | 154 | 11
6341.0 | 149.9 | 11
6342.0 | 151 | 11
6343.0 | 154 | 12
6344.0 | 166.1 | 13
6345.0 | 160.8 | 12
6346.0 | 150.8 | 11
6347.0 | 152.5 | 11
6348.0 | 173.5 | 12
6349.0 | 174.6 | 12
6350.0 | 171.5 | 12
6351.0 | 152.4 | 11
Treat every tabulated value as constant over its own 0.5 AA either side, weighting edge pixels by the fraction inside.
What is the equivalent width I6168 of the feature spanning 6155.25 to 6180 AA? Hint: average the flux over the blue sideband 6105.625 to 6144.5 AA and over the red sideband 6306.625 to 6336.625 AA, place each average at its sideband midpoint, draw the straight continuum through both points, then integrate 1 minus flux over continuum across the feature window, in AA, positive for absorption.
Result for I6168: 2.5 AA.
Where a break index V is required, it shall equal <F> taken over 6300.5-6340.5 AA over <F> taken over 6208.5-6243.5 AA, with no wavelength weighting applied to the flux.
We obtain 1.0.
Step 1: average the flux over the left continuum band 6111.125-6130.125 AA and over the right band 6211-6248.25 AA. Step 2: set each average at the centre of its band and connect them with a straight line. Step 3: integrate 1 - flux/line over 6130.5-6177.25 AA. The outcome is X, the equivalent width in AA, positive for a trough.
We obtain 2.0 AA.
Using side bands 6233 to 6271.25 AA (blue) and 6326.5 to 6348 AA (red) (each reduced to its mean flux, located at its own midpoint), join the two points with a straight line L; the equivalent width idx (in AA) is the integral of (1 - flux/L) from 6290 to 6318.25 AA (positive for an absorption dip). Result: -1.0 AA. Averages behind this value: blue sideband 154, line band 161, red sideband 157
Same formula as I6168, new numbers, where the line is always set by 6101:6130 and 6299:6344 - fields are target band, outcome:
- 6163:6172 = 1.15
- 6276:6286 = 0.23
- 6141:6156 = 0.29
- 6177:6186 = 0.03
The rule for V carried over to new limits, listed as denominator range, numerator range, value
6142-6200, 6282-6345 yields 1.02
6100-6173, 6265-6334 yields 0.98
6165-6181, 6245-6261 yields 1.03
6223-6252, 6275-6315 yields 1.05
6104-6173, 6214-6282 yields 0.94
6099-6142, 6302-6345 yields 0.94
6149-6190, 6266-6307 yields 1.02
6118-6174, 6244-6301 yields 0.98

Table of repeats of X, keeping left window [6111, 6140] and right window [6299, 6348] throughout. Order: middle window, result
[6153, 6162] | 0.8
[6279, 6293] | -0.1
